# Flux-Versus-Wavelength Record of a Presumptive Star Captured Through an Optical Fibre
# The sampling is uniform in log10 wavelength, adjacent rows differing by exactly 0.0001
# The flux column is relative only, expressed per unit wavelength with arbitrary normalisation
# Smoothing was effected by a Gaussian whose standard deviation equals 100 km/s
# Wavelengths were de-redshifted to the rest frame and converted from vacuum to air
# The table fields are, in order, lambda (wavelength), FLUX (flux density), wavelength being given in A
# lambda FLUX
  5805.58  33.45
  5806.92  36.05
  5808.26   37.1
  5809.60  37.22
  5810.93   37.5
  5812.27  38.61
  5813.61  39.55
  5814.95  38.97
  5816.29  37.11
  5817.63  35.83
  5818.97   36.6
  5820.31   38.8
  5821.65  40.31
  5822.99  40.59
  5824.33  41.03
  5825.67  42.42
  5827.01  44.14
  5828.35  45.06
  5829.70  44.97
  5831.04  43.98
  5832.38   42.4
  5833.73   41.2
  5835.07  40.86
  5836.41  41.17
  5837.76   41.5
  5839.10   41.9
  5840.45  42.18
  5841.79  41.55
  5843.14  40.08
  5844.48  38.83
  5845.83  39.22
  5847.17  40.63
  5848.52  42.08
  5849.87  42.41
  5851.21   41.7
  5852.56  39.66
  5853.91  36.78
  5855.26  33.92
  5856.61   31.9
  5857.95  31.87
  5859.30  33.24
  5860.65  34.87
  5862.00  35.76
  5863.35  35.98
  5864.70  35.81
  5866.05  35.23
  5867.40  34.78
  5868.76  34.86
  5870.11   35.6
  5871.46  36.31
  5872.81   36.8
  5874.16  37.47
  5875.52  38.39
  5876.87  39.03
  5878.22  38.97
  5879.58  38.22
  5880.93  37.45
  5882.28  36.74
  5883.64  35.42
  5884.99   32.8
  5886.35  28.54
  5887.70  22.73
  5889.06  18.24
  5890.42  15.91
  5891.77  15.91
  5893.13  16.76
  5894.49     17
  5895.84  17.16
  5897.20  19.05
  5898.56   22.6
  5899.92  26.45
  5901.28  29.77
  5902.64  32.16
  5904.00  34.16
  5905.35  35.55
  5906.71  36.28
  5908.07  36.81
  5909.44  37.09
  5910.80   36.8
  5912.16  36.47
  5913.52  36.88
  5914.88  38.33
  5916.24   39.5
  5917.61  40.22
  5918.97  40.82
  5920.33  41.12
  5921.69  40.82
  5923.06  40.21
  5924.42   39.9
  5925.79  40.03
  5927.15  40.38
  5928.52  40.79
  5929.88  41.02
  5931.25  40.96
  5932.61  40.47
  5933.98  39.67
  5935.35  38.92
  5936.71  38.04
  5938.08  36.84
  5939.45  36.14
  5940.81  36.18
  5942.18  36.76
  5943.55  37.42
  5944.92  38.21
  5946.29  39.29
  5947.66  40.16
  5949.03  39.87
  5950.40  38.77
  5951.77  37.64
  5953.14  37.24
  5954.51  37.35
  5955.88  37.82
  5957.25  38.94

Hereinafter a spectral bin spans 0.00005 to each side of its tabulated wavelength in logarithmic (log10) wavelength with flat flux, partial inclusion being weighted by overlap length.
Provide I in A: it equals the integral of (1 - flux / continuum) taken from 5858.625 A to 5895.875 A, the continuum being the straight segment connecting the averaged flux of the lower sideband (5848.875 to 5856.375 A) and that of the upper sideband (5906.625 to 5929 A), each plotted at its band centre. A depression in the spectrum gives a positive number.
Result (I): 6.9 A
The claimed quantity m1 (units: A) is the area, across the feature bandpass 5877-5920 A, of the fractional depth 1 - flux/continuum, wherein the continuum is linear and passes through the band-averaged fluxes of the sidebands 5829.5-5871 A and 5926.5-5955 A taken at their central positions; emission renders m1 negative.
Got 8.62 A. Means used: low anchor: 38.5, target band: 30.9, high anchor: 38.7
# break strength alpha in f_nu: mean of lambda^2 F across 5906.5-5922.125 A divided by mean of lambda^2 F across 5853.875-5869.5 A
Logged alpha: 1.14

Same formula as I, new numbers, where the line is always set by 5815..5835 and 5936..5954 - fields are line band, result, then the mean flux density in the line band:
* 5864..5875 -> 1.08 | 35.9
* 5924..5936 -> -0.62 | 40.2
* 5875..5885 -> 0.55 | 37.4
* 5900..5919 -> 1.35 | 36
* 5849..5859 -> 0.84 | 36.9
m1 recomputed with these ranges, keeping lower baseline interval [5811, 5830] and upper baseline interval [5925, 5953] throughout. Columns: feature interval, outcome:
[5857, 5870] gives 1.6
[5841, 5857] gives 0.2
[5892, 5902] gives 4.6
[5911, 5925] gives -0.1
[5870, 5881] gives 0.5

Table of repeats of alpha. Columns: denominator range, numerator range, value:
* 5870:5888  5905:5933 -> 1.11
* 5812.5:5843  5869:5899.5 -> 0.72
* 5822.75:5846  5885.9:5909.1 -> 0.61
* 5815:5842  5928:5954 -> 0.98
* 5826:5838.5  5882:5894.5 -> 0.57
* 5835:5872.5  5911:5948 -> 1.06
